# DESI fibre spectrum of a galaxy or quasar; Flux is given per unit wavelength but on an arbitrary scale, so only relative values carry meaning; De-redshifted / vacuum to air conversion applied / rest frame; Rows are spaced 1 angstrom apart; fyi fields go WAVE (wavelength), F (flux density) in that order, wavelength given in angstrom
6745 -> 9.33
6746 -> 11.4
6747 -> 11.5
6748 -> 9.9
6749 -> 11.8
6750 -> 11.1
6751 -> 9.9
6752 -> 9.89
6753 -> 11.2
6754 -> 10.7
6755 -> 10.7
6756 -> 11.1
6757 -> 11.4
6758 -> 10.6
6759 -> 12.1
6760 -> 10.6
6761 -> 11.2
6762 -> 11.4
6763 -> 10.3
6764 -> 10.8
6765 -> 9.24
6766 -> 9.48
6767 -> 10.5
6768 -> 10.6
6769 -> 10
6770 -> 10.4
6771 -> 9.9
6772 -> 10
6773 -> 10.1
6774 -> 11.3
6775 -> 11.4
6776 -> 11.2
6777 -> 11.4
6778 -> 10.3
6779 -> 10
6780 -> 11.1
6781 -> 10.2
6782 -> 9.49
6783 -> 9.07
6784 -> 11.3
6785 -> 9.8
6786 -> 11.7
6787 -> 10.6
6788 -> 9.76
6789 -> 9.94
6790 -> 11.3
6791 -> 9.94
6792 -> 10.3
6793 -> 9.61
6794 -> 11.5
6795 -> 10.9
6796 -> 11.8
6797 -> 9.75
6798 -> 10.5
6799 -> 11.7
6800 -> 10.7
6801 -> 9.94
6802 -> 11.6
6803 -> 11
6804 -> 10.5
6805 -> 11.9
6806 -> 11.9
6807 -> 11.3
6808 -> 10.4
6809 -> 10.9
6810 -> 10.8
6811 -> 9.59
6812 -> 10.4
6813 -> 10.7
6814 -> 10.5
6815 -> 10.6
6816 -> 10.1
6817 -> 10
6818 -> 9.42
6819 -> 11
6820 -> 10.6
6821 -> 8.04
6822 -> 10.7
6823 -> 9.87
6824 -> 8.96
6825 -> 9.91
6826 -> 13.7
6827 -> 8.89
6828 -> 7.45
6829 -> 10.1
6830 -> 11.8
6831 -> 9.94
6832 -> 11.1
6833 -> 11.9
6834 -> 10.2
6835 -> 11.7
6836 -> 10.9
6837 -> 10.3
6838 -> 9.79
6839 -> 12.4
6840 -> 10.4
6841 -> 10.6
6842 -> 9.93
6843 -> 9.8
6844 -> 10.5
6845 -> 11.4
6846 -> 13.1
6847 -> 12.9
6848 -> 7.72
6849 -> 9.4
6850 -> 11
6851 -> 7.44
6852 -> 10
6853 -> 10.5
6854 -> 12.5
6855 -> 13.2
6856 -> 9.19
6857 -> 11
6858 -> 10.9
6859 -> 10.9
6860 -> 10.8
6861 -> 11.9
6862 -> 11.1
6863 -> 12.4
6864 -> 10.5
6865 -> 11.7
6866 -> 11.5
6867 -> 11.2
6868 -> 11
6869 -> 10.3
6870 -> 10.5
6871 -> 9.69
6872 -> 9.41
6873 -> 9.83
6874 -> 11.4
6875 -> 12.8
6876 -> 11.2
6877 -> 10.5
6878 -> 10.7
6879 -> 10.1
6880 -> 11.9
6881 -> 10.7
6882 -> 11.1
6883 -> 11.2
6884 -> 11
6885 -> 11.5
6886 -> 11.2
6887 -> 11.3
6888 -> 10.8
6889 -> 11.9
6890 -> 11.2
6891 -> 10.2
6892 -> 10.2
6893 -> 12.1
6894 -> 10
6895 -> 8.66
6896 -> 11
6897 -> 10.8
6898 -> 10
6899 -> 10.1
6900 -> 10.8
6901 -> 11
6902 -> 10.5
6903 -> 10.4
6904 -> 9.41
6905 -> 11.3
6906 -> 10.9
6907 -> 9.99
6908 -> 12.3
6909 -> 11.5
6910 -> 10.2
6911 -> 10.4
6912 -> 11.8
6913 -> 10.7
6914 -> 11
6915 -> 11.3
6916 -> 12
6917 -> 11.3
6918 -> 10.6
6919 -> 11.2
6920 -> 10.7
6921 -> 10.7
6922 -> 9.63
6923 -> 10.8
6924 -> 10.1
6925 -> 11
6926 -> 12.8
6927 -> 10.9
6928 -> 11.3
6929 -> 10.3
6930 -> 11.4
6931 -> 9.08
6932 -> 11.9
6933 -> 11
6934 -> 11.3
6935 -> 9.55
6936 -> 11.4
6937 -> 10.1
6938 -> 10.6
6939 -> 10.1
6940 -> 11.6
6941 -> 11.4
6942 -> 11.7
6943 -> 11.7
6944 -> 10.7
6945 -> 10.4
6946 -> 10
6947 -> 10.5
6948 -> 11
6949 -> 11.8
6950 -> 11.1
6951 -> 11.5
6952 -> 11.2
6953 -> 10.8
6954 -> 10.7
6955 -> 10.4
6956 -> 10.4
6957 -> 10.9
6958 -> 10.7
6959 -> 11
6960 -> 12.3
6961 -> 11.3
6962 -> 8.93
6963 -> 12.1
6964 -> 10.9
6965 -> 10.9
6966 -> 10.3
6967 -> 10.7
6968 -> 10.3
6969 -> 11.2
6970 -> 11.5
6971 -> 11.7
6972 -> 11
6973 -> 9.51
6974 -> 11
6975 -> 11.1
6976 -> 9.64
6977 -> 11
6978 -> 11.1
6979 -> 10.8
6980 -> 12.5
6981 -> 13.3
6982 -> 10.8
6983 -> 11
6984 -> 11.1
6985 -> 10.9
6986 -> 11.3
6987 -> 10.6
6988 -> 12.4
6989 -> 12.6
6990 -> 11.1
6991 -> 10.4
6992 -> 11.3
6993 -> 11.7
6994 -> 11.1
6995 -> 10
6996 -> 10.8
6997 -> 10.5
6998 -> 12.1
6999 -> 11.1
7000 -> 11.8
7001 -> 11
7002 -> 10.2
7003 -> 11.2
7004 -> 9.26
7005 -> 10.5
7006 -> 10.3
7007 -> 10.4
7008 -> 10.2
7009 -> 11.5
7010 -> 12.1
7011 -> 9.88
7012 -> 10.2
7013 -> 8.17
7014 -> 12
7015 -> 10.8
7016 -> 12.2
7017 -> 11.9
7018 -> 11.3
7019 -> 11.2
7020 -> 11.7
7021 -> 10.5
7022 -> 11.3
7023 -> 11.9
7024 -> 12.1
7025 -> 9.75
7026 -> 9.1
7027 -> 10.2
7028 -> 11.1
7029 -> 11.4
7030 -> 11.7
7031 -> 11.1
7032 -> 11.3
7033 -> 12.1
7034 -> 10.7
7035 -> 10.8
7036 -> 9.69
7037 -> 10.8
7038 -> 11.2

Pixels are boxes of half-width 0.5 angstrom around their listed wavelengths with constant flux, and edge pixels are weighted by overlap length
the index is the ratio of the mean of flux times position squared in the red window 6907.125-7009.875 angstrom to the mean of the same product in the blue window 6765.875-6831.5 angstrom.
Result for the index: 1.10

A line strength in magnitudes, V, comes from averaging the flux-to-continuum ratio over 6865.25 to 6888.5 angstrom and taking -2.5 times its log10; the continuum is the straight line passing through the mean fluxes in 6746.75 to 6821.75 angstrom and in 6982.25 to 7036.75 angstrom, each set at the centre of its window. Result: -0.02 mag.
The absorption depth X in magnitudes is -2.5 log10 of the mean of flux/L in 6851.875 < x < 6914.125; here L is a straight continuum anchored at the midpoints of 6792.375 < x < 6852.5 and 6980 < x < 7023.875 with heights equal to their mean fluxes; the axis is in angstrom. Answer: -0.018 mag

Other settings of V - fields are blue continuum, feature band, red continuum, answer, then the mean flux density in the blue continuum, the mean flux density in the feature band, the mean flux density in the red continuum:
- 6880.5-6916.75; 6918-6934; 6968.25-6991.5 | 0.01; 10.8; 10.9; 11.2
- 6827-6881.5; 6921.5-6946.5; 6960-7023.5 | 0.01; 10.7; 10.8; 11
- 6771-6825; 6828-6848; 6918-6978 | -0.02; 10.5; 10.8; 10.9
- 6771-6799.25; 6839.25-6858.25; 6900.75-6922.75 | 0.01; 10.5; 10.6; 10.9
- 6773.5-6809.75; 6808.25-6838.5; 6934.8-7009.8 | 0.04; 10.7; 10.3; 11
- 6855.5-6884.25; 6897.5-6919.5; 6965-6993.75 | 0.01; 10.9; 10.9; 11.1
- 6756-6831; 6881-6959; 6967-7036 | 0.00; 10.5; 10.9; 11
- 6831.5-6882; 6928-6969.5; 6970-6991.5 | 0.02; 10.8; 10.9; 11.2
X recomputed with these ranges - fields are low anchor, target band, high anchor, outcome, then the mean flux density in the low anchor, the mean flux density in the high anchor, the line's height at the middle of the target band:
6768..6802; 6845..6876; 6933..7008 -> -0.017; 10.5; 11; 10.7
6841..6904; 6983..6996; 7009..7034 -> -0.019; 10.8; 11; 11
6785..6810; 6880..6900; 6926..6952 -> 0.007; 10.8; 10.9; 10.9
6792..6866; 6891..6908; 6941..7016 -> 0.031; 10.7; 11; 10.8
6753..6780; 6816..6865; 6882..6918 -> 0.019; 10.7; 10.9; 10.8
